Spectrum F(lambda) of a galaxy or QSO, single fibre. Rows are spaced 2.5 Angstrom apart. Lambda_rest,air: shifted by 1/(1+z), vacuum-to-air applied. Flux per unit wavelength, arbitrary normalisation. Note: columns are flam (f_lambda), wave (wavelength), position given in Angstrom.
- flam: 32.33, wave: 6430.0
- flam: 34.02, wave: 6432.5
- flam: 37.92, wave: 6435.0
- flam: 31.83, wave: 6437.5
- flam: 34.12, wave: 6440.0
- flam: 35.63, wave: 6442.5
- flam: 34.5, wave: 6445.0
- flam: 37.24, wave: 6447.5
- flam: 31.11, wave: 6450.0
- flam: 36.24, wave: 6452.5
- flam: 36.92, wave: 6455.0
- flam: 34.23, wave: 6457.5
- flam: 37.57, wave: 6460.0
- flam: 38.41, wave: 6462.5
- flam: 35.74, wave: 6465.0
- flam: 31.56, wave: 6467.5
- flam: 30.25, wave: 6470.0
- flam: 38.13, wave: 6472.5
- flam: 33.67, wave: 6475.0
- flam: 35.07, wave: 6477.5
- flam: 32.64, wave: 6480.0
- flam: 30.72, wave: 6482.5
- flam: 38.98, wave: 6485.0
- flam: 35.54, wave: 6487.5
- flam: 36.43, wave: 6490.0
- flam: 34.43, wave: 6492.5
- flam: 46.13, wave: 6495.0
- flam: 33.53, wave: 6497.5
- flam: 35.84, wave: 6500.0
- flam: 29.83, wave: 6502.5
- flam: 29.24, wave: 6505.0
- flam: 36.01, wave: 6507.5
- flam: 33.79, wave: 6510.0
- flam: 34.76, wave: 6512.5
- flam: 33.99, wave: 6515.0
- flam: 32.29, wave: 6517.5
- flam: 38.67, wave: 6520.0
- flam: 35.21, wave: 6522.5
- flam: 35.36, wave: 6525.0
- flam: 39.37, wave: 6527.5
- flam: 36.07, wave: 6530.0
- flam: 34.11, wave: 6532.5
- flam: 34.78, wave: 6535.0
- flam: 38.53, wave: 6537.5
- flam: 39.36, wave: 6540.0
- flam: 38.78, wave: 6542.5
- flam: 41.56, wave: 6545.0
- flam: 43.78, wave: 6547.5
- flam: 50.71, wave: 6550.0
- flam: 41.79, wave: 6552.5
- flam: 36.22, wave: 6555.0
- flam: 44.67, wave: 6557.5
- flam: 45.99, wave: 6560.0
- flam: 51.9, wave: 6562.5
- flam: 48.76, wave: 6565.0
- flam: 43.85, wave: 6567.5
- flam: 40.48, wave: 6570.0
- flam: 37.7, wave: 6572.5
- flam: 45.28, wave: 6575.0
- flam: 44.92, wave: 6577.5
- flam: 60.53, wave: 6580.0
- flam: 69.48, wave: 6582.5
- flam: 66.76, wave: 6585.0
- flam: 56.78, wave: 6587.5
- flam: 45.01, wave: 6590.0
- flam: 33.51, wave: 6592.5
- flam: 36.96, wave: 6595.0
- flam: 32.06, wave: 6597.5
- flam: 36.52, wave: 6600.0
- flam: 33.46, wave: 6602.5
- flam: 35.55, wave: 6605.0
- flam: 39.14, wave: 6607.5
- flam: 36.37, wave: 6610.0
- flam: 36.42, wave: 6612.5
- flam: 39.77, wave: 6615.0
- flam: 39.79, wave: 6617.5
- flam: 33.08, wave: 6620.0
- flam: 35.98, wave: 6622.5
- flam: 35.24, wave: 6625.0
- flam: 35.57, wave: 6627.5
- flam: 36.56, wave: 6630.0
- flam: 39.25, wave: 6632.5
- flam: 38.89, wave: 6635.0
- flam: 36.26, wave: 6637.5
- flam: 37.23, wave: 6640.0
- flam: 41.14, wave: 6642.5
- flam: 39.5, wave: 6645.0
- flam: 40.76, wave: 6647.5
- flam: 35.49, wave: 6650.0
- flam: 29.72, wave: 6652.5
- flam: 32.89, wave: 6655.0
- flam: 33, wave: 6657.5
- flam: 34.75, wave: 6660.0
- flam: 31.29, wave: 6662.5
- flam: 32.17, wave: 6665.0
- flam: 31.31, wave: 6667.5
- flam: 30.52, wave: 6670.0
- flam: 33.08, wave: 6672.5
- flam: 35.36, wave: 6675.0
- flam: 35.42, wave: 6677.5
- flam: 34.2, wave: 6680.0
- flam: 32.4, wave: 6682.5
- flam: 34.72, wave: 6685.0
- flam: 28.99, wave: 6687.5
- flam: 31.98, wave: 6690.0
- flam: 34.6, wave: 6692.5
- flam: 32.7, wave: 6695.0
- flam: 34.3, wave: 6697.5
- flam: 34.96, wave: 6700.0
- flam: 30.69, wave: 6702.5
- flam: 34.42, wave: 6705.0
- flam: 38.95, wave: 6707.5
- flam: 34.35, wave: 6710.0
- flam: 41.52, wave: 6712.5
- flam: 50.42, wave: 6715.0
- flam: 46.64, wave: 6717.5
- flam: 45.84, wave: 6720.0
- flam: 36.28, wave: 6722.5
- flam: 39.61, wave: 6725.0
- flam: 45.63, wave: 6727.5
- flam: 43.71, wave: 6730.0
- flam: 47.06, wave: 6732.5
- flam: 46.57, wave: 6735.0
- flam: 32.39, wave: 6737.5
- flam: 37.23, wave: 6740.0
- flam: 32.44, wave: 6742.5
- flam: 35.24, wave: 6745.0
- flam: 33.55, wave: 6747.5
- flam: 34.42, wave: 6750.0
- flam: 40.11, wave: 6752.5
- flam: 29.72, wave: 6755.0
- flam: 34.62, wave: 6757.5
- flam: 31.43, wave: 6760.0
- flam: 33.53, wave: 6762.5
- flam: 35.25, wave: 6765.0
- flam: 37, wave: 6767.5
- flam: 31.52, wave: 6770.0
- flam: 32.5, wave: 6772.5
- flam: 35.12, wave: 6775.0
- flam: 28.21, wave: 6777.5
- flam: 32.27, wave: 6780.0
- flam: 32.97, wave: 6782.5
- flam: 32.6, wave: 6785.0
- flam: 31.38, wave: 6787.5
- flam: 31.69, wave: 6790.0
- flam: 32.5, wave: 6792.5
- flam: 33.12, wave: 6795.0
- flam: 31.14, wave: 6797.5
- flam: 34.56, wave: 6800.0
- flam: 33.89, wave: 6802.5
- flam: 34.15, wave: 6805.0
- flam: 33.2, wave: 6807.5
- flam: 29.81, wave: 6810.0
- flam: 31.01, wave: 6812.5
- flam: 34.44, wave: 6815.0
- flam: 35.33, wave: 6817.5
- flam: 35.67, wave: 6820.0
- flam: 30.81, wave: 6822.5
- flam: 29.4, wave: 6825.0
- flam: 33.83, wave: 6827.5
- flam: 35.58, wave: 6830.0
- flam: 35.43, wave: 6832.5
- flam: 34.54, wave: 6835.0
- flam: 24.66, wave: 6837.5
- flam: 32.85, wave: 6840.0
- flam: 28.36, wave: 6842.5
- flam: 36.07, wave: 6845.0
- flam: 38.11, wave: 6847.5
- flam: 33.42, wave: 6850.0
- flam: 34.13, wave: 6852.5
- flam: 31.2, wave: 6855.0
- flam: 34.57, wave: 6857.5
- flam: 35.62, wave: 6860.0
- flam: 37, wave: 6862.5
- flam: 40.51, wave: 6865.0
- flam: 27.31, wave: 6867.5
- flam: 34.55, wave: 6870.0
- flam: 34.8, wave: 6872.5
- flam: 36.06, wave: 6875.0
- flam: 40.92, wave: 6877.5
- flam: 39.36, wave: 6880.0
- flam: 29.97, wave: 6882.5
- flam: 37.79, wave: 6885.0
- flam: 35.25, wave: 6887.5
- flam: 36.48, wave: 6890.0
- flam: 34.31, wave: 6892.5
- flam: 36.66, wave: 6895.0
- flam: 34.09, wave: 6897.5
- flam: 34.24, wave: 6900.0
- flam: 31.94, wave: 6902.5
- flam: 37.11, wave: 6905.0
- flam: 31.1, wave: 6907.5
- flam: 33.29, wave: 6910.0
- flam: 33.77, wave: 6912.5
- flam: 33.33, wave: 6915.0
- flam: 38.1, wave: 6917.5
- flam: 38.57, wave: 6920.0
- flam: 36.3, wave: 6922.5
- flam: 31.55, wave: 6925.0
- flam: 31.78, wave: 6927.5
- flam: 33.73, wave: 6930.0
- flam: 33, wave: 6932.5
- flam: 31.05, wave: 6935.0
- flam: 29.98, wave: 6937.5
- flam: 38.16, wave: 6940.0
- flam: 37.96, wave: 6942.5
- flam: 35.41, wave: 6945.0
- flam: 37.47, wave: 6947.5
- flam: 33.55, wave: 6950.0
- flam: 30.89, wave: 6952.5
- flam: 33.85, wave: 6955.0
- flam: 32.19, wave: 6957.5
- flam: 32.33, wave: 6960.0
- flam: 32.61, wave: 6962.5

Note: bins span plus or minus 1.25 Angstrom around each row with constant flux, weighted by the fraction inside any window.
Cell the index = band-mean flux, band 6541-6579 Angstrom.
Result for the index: 43.8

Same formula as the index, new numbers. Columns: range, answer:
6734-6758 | 35.5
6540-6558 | 42.2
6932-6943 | 33.8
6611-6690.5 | 35.1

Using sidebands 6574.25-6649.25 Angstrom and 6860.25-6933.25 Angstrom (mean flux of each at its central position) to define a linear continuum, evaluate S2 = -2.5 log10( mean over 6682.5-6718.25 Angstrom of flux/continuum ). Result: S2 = 0.09 mag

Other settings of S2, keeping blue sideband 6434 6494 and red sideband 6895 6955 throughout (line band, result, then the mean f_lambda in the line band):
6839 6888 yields -0.018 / 34.9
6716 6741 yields -0.218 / 42.2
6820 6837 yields 0.043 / 33.1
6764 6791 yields 0.055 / 32.8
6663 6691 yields 0.062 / 32.7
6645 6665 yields 0.014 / 34.2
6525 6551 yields -0.132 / 39.4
